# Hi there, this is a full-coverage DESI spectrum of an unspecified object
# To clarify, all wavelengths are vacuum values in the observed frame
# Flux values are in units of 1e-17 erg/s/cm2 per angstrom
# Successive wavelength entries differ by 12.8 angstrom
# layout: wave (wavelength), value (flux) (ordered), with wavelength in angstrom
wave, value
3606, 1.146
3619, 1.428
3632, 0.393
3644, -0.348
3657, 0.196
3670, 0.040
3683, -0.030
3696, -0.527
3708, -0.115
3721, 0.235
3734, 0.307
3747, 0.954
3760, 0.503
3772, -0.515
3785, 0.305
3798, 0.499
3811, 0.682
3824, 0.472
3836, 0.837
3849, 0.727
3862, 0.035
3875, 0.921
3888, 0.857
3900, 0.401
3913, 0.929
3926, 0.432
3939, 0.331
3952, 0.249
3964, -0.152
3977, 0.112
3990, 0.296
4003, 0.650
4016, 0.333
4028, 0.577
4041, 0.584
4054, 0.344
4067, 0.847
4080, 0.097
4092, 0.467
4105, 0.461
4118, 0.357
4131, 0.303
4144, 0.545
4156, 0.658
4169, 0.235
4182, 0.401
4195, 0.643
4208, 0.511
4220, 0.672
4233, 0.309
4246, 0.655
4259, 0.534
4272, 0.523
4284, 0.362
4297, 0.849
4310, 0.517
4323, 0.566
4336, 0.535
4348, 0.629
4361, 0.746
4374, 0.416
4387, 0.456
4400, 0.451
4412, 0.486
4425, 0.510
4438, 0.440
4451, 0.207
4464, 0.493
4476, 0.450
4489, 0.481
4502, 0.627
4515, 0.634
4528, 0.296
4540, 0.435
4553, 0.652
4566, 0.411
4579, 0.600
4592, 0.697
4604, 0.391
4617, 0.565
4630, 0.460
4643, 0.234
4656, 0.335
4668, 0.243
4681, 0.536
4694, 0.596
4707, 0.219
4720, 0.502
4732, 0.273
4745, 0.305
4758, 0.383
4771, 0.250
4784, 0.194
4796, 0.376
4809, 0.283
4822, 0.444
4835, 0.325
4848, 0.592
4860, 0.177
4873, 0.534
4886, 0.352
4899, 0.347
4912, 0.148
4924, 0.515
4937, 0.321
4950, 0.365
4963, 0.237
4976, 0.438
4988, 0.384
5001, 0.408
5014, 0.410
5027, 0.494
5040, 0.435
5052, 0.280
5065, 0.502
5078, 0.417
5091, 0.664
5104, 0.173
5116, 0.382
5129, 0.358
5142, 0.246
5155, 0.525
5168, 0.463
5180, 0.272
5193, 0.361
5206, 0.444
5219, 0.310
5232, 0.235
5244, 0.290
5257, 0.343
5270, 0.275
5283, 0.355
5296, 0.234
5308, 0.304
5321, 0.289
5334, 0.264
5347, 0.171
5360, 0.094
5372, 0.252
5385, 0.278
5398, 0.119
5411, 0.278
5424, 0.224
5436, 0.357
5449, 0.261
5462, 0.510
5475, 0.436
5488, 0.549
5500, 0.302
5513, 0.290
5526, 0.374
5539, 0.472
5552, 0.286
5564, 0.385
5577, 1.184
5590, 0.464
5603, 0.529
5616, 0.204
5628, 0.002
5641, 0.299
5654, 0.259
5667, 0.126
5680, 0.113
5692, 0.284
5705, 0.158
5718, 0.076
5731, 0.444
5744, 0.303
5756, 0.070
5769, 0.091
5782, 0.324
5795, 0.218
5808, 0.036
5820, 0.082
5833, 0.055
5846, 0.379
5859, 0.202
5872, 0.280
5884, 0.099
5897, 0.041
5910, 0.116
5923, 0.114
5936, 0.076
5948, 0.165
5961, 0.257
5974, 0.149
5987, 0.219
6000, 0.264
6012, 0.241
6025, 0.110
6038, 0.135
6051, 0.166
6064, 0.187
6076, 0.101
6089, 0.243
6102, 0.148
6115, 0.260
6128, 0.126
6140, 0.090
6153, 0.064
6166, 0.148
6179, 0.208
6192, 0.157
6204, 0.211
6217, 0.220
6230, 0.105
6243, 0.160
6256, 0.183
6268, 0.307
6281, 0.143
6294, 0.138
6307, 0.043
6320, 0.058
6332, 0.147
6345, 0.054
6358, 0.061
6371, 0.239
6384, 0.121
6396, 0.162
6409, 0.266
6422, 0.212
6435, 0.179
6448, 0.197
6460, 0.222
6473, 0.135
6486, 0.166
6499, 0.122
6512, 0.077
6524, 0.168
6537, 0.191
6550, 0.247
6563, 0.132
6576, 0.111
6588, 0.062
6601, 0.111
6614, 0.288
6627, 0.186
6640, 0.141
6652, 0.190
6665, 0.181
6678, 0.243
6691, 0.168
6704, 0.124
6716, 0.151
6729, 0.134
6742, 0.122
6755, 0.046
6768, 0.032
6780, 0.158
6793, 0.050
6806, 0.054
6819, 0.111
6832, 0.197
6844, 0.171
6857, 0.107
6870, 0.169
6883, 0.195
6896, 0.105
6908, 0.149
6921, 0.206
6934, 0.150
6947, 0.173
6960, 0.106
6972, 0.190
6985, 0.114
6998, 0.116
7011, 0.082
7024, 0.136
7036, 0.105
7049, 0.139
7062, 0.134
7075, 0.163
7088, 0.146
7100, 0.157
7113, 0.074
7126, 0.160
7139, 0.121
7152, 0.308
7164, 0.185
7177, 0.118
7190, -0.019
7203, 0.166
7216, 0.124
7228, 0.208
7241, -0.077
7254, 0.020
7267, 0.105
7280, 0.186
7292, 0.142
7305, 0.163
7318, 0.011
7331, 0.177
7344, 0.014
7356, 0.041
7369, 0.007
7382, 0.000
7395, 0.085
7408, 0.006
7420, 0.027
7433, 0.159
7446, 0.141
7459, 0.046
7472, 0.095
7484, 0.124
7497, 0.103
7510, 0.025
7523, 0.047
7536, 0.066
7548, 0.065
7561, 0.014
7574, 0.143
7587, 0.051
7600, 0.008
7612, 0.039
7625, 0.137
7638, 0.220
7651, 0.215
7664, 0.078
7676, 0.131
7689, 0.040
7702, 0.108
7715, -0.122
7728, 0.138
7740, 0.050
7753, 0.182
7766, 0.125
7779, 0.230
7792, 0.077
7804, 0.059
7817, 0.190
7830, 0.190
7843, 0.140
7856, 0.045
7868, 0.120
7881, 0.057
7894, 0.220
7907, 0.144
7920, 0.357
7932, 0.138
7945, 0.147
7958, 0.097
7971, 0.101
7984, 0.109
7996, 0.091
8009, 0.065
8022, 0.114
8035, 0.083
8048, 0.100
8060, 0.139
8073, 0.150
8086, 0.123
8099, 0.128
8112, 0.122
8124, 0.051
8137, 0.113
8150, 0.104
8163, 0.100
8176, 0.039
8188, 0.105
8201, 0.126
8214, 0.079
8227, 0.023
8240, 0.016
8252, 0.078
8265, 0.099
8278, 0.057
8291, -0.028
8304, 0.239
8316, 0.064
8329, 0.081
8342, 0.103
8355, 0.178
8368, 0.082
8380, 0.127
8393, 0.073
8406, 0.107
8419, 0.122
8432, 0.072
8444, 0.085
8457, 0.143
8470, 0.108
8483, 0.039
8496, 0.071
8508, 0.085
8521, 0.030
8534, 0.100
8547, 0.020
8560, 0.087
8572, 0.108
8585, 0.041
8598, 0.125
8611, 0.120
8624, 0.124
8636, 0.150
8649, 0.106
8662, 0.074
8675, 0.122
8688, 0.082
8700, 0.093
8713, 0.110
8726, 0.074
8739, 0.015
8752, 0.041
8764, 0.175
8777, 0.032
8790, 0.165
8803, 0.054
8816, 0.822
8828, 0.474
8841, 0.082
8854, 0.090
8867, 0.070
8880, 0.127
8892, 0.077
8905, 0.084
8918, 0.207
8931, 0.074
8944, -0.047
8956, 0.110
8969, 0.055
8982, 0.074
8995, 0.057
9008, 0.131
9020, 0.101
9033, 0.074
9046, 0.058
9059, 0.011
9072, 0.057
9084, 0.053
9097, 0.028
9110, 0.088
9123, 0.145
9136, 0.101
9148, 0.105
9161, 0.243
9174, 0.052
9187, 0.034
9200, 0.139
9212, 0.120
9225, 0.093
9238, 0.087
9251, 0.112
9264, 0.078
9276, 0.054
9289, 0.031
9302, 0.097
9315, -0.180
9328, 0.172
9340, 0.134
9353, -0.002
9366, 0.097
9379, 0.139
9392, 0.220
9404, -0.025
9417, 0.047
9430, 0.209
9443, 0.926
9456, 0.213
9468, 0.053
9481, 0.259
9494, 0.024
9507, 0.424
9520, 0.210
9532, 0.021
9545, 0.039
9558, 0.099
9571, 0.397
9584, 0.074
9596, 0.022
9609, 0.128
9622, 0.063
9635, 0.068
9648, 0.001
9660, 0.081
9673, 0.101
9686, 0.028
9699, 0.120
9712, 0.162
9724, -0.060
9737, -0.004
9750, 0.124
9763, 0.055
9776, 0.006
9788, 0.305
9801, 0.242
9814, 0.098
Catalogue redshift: 1.366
